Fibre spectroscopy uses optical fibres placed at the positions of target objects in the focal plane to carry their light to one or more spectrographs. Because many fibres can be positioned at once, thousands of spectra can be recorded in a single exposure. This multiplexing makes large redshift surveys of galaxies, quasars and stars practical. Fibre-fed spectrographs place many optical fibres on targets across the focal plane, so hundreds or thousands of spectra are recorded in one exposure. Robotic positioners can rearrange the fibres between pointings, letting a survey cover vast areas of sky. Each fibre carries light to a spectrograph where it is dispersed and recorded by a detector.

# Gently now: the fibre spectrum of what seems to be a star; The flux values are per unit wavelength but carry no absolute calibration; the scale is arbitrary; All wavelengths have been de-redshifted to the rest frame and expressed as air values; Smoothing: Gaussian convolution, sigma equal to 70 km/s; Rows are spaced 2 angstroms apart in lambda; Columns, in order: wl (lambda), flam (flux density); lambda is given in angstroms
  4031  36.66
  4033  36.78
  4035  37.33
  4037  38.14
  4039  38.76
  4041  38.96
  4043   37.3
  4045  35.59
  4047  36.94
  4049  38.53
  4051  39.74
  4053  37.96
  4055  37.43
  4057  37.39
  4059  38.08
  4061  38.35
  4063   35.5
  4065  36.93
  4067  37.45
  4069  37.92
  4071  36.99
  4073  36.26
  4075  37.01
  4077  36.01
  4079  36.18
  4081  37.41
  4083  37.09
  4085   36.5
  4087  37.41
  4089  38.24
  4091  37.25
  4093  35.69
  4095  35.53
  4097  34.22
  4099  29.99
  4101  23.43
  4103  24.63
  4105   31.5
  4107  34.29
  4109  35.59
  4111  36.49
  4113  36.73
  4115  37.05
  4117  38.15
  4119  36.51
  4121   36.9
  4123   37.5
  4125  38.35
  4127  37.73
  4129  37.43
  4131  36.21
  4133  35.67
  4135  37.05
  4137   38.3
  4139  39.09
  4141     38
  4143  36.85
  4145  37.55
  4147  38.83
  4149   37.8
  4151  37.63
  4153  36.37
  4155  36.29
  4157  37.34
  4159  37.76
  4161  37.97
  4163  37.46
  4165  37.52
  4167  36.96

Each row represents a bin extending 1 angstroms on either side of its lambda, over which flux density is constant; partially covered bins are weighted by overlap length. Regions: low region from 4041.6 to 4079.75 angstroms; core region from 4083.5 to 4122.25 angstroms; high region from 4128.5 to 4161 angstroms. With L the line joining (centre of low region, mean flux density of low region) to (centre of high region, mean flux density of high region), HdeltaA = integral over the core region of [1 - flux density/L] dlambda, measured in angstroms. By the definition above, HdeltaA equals 2.85 angstroms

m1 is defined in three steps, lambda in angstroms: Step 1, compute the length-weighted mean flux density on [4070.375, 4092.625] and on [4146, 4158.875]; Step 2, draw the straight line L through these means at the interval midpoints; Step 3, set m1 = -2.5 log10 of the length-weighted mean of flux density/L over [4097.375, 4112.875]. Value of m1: 0.18 mag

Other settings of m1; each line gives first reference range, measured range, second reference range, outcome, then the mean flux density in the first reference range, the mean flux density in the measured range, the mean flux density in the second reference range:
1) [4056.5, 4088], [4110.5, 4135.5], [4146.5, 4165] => 0.01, 37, 37.1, 37.5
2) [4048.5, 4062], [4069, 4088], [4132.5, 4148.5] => 0.04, 38.2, 36.8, 37.7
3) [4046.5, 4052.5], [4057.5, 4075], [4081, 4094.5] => 0.02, 38.5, 37.2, 37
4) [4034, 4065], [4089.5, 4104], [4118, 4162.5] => 0.18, 37.7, 31.8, 37.4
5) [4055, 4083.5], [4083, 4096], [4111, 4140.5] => 0.01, 37.1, 36.8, 37.3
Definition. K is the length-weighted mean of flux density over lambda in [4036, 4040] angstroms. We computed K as 38.5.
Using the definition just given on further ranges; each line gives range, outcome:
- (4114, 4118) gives 37.6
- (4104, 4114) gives 34.9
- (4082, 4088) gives 37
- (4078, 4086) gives 36.8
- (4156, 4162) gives 37.7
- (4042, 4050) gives 37.1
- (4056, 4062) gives 37.9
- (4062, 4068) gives 36.6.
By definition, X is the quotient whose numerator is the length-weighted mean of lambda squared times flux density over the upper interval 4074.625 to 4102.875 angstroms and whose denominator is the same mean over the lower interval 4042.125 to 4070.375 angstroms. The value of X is 0.94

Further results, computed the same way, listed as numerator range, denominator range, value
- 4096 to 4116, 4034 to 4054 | 0.88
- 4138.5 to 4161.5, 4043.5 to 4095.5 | 1.05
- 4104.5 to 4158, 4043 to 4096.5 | 1.03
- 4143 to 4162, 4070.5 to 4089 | 1.05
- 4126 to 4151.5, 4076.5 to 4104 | 1.12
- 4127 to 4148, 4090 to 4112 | 1.17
